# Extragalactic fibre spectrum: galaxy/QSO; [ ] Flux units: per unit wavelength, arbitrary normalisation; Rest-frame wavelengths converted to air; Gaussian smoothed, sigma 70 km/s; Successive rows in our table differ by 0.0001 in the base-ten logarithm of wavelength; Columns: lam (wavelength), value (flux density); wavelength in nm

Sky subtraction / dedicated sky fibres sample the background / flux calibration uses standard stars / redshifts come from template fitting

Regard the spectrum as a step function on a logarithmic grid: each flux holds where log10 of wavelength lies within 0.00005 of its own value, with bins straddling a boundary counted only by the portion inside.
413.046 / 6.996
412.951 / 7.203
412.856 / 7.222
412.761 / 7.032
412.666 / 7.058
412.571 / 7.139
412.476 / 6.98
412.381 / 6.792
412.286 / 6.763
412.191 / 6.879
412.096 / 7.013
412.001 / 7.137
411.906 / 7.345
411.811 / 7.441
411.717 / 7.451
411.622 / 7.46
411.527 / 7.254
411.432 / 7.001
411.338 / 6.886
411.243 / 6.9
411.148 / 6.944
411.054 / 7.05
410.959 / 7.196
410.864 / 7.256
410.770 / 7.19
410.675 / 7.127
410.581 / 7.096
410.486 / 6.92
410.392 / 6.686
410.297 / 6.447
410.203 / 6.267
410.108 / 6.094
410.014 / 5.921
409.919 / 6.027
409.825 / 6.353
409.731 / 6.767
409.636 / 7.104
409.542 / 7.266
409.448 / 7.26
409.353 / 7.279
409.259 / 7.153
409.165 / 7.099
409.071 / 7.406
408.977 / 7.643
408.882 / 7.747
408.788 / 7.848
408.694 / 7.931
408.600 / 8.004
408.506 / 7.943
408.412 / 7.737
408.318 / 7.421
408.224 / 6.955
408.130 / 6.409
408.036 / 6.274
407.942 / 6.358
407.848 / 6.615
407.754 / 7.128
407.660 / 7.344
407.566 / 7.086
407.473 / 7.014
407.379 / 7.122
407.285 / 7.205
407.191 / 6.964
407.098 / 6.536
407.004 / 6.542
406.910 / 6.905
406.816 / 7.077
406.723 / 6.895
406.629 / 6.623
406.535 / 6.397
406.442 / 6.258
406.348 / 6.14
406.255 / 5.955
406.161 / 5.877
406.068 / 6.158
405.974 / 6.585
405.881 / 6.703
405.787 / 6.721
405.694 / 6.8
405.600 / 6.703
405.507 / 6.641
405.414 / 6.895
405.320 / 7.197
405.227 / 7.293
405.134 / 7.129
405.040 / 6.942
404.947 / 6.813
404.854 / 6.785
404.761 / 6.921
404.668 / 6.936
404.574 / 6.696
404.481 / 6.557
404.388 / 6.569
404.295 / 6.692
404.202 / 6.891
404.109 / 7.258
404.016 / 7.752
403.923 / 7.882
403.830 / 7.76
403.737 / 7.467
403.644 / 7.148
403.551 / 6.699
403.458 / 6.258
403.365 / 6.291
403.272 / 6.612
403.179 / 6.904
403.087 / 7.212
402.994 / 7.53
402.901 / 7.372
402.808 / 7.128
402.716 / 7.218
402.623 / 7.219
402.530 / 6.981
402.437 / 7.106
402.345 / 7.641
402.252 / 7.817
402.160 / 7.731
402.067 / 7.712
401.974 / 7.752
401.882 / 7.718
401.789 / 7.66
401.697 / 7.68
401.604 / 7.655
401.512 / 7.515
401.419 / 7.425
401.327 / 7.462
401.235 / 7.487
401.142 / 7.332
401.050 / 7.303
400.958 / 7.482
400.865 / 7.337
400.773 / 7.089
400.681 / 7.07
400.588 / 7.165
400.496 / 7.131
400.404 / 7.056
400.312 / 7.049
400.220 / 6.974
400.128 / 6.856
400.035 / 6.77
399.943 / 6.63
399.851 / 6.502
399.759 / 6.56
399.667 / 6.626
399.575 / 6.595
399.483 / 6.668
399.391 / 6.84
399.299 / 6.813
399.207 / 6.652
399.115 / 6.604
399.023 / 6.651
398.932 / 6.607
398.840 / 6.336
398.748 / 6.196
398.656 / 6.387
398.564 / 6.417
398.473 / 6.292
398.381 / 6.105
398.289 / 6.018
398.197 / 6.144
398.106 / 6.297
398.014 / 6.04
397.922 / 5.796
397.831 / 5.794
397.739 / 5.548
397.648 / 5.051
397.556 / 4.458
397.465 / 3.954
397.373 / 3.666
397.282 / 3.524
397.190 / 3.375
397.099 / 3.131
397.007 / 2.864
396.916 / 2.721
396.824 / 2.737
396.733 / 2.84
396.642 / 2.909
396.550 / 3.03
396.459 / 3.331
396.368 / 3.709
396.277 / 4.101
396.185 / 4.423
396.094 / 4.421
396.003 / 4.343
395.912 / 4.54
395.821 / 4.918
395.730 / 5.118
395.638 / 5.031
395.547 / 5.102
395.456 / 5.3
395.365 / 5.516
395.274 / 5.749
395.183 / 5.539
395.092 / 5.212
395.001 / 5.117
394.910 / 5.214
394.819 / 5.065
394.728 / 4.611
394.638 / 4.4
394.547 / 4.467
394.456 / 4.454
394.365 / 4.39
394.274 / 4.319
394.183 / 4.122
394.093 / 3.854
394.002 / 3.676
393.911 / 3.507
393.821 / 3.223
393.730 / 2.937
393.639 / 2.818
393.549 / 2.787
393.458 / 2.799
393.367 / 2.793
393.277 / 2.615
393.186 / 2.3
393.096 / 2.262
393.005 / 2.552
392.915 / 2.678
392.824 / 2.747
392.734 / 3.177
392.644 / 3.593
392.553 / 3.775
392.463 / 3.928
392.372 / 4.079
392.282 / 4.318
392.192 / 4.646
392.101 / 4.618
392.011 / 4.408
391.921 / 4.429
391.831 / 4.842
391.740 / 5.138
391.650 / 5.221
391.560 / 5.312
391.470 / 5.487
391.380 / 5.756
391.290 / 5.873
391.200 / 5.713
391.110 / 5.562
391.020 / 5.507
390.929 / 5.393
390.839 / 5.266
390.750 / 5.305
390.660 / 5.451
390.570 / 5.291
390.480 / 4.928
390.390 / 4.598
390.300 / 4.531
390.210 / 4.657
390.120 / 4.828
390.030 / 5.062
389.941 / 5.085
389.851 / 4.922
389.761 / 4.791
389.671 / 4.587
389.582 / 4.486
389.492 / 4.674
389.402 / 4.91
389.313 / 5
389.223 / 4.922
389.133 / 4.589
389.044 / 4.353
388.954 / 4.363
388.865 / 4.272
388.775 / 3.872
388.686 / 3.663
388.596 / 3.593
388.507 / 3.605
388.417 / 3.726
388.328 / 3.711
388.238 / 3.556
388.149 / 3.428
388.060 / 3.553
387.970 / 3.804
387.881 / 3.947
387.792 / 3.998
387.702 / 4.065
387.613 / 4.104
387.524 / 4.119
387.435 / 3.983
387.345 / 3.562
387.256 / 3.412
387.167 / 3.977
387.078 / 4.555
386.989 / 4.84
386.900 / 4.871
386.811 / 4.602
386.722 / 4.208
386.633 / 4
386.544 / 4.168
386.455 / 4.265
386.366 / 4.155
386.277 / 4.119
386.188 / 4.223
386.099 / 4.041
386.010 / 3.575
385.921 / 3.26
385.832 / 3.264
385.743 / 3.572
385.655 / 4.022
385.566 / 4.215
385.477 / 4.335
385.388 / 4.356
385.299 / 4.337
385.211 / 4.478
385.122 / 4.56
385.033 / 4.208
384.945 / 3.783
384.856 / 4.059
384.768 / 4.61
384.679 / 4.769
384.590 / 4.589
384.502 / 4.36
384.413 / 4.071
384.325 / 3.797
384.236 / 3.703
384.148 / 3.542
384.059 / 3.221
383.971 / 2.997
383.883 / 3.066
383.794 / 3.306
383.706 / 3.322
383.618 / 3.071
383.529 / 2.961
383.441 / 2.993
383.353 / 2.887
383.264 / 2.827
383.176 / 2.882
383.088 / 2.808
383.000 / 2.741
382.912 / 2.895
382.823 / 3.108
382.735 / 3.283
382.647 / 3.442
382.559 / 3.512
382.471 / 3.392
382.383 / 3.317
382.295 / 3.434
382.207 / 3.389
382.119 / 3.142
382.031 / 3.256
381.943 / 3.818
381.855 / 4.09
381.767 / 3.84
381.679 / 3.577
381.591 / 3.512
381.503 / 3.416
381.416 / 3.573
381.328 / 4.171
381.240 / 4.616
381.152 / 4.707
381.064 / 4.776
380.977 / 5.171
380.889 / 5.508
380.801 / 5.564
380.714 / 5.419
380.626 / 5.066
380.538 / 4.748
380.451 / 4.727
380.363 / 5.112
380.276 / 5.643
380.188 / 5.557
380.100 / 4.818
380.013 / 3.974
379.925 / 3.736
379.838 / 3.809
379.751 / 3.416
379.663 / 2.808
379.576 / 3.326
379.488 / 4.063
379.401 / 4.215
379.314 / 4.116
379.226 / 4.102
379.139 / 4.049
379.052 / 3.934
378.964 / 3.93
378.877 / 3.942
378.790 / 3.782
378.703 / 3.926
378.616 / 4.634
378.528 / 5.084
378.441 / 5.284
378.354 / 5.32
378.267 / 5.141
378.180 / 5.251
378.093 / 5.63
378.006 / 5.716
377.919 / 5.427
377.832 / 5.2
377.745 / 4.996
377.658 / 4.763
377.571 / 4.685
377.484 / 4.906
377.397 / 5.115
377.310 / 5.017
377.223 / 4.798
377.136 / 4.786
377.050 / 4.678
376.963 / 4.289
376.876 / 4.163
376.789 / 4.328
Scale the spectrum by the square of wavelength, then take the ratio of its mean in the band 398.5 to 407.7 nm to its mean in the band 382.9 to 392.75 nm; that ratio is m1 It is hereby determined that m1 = 1.78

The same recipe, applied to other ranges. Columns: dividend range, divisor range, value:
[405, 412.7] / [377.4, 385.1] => 1.96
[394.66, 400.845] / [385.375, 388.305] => 1.44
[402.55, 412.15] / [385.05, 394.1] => 1.82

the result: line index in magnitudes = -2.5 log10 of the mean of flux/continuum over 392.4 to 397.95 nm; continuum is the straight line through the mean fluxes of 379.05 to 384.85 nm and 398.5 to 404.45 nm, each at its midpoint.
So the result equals 0.46 mag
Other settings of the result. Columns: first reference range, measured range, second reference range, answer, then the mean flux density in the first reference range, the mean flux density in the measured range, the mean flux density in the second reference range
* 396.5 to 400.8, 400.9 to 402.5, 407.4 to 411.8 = -0.24 mag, 5.67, 7.55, 7.05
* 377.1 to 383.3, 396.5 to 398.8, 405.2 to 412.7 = 0.25 mag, 4.25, 4.69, 6.94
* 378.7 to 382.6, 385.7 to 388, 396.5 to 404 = 0.20 mag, 4.14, 4.03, 6.38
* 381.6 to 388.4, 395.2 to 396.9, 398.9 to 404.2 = 0.37 mag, 3.75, 4.28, 7.15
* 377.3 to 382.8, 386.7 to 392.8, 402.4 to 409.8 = 0.18 mag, 4.35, 4.5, 6.98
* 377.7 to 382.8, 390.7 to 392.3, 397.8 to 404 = 0.12 mag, 4.31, 5.17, 6.97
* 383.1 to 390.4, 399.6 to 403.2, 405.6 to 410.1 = -0.20 mag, 4.03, 7.25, 6.9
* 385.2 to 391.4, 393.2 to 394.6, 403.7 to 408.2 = 0.43 mag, 4.39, 3.49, 6.82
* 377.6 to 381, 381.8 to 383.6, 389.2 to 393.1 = 0.40 mag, 4.64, 3.21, 4.67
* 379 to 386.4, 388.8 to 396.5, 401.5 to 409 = 0.18 mag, 3.91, 4.44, 7.05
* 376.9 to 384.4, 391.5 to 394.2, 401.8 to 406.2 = 0.47 mag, 4.11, 3.64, 7.04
